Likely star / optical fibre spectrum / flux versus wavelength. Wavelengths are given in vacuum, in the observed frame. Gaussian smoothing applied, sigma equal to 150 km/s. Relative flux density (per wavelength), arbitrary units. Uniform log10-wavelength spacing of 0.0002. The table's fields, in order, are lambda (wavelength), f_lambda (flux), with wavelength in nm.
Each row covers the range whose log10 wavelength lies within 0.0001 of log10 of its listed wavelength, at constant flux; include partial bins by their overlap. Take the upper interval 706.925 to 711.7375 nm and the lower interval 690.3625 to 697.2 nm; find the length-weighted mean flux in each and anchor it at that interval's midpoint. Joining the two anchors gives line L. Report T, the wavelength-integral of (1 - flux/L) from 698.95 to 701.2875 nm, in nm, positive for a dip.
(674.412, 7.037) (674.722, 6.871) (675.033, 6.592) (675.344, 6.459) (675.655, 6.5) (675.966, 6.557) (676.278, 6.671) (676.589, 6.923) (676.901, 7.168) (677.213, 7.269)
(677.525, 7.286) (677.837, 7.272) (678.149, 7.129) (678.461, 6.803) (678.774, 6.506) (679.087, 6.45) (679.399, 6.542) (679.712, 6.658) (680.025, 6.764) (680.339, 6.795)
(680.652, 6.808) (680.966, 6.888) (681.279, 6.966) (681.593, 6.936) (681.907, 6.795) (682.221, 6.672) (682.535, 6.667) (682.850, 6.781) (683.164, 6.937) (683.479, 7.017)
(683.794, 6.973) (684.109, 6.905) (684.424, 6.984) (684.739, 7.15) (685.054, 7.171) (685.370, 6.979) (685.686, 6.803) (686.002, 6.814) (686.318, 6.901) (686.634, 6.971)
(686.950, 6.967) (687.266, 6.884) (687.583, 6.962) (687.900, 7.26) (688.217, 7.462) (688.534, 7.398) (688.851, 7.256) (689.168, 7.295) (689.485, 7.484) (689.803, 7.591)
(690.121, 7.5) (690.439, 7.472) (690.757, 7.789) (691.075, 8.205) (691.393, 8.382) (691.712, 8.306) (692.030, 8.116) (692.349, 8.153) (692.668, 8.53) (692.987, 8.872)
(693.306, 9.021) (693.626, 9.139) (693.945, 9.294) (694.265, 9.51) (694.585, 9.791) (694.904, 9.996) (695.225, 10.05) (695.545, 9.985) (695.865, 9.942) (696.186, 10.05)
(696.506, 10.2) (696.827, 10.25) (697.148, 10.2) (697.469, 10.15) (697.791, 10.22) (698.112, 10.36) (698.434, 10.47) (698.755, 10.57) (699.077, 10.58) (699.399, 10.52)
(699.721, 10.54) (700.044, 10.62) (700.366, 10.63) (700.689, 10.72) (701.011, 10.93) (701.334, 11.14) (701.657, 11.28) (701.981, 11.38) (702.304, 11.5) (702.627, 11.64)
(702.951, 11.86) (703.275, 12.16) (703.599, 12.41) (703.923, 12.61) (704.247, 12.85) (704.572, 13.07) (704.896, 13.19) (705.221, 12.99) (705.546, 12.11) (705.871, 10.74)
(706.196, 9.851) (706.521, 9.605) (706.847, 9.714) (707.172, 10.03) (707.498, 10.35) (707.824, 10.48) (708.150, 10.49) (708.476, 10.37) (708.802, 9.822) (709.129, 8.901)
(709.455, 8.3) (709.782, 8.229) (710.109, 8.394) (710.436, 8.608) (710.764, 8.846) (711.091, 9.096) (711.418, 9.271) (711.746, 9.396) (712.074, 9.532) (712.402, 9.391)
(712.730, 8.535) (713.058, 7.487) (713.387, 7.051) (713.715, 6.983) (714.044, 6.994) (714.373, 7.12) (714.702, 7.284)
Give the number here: -0.36 nm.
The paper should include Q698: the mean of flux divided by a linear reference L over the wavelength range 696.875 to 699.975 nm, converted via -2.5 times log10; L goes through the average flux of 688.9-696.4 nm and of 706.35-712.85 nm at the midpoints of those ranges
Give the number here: -0.16 mag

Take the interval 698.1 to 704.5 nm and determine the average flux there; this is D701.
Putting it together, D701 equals 11.3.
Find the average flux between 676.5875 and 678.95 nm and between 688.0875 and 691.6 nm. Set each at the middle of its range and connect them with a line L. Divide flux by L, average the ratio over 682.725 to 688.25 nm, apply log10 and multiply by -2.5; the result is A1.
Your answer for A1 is 0.07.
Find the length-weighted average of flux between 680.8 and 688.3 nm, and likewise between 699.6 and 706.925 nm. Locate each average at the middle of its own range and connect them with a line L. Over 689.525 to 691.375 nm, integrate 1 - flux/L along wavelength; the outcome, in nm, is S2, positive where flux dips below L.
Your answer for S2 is 0.14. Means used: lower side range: 6.95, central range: 7.75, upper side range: 11.5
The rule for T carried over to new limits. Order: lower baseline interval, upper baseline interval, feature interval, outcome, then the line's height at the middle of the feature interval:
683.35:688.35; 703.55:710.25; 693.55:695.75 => -0.301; 8.54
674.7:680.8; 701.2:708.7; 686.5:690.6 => 0.639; 8.61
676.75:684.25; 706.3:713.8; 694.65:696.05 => -0.347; 8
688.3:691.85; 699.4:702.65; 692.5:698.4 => -0.291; 9.31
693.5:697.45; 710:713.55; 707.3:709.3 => -0.248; 8.95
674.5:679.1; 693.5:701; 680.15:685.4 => 0.613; 7.82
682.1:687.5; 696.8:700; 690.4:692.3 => 0.112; 8.59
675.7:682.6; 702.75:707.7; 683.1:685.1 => 0.186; 7.73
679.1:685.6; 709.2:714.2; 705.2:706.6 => -0.491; 8.11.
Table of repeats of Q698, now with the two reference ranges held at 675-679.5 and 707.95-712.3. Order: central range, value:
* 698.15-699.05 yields -0.25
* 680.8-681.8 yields 0.03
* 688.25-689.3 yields 0.04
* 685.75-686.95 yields 0.09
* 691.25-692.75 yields -0.05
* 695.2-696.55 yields -0.22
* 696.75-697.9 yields -0.23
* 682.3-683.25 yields 0.07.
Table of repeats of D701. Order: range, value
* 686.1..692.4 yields 7.5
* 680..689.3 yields 6.97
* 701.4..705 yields 12.1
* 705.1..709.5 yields 10.3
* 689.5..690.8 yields 7.55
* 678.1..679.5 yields 6.66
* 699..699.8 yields 10.5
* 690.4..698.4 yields 9.33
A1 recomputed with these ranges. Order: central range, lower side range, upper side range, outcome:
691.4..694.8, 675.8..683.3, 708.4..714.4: -0.17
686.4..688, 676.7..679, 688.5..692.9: 0.09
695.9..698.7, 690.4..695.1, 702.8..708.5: -0.06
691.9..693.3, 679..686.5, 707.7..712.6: -0.10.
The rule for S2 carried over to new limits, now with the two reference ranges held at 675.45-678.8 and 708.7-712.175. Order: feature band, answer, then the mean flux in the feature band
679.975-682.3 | 0.107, 6.84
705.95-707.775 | -0.268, 9.98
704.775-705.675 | -0.435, 12.8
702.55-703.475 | -0.377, 11.9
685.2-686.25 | 0.080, 6.87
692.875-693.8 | -0.132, 9.02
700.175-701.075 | -0.260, 10.7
